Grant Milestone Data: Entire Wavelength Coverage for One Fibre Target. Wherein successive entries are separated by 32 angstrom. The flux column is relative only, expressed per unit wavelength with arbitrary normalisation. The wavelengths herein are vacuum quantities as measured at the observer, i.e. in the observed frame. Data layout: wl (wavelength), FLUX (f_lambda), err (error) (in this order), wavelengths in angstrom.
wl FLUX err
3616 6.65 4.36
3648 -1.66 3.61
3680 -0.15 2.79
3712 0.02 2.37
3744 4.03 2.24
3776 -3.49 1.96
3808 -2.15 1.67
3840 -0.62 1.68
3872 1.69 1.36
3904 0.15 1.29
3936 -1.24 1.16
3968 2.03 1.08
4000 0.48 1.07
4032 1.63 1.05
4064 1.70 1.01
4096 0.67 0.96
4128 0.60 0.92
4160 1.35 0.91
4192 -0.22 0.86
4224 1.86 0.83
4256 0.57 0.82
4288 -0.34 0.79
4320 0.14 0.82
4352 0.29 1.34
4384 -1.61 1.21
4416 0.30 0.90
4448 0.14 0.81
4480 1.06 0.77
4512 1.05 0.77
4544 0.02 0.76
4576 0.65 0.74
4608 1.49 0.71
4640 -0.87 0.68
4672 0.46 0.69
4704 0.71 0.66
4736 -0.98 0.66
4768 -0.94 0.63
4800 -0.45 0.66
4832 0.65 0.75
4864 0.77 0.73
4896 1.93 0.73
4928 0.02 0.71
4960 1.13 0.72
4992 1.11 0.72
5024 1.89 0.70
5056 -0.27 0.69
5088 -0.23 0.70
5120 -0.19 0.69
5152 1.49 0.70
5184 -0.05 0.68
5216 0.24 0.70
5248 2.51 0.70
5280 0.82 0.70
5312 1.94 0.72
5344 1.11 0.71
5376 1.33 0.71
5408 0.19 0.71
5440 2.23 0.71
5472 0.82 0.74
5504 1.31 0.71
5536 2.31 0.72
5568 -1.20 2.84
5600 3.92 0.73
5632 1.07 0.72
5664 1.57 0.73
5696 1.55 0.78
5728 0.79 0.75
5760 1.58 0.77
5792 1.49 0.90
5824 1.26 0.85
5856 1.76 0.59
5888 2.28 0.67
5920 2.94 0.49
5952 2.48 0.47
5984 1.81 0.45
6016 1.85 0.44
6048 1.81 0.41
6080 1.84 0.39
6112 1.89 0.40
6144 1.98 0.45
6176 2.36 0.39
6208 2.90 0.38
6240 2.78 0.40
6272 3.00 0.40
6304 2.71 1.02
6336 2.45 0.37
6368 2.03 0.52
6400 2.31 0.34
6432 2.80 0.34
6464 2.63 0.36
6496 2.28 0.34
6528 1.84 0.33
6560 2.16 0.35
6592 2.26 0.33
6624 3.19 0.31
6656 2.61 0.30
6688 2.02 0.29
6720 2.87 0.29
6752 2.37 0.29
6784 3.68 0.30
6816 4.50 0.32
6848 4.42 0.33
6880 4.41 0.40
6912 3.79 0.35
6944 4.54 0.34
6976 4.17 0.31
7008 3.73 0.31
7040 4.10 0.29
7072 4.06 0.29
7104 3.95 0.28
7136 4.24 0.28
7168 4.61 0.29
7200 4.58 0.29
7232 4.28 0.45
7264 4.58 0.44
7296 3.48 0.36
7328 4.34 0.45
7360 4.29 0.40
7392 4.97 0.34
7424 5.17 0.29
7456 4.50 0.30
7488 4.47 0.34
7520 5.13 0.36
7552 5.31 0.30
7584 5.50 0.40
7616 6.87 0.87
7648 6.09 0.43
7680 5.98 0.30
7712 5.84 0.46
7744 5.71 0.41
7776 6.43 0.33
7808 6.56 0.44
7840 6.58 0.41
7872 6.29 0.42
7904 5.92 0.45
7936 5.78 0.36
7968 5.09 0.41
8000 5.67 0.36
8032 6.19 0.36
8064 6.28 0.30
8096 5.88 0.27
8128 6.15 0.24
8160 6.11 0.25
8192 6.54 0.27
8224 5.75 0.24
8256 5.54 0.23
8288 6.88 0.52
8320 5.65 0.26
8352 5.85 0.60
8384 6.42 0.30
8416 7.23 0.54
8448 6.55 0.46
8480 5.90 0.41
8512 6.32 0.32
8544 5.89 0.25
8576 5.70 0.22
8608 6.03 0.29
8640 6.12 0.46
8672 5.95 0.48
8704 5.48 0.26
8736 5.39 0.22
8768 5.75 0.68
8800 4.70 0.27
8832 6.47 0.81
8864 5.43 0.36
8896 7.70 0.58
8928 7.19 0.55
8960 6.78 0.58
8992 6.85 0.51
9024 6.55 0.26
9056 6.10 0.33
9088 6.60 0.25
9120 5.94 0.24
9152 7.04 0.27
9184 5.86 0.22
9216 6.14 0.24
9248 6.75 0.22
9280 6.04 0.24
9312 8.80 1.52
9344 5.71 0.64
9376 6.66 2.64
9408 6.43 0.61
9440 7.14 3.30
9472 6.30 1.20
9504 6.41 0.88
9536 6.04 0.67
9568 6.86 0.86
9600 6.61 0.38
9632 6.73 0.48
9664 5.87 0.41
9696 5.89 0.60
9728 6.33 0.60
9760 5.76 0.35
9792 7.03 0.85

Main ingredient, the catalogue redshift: 0.698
